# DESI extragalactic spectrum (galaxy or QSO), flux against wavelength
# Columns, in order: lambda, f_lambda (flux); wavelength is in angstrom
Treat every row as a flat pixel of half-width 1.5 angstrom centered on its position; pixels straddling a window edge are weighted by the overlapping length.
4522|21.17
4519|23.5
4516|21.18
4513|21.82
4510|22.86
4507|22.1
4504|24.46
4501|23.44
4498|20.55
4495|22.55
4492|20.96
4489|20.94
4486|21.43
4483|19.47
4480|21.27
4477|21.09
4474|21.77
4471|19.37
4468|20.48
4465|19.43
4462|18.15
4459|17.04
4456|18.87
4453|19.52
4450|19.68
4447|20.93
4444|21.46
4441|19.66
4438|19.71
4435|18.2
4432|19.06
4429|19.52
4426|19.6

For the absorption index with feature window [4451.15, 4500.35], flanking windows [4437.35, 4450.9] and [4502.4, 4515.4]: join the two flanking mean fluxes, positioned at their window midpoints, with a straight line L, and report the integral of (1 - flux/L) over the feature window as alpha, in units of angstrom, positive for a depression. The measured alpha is 2.9 angstrom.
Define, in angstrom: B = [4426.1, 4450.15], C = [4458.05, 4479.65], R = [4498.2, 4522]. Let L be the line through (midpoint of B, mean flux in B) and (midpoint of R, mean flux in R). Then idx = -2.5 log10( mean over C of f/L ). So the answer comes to 0.06 mag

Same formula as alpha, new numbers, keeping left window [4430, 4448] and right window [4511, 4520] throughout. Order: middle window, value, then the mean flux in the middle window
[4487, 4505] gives -0.4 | 22.1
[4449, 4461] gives 0.9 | 18.7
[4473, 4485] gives 0.1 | 20.9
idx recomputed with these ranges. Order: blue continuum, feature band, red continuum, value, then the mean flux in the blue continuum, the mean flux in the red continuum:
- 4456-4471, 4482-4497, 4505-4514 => -0.01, 18.8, 22.4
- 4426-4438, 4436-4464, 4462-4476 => 0.01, 19.1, 20.1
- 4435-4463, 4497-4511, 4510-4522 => -0.05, 19.4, 22.1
